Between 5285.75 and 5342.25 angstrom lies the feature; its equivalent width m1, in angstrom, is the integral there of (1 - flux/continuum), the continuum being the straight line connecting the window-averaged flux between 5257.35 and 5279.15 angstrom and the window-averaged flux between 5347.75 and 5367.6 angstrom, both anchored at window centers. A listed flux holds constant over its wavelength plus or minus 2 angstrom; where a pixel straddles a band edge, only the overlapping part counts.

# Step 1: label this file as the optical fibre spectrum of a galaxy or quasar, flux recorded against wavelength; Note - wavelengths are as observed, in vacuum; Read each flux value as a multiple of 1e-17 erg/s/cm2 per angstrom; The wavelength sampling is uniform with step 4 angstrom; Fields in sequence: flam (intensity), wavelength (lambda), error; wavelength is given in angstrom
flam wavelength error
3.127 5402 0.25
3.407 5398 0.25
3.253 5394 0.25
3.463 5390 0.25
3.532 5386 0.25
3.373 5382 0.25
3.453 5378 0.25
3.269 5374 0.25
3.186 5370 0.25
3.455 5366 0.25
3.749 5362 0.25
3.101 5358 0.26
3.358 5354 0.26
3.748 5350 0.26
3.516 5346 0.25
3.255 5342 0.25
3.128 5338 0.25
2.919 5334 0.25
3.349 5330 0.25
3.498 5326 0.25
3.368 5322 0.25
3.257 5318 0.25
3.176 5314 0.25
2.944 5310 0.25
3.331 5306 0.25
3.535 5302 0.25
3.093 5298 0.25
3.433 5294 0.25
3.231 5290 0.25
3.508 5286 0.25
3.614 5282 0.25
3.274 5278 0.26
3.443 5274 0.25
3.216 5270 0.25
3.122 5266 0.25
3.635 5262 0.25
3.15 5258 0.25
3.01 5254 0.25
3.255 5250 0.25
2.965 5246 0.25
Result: 2.3 angstrom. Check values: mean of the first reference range 3.32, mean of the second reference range 3.48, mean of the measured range 3.26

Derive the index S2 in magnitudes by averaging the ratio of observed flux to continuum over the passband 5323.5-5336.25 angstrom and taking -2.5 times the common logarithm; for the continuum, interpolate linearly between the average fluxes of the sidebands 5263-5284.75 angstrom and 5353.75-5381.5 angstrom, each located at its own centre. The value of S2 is 0.03 mag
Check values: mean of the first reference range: 3.35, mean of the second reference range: 3.37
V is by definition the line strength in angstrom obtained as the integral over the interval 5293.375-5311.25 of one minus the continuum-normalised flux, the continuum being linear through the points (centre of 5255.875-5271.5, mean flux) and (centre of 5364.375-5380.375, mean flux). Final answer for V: 0.2 angstrom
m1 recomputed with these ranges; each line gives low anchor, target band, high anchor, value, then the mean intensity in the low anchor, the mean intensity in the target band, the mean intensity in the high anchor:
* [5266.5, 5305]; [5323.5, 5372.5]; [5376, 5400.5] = 0.51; 3.36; 3.35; 3.41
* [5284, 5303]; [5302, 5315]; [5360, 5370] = 0.68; 3.35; 3.21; 3.52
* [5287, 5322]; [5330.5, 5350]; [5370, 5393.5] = 0.30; 3.26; 3.27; 3.39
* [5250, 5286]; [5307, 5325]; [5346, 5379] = 0.84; 3.32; 3.21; 3.42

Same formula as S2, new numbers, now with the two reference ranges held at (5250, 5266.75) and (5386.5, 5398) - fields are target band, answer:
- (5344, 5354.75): -0.069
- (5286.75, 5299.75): 0.000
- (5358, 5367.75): -0.046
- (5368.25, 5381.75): 0.018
